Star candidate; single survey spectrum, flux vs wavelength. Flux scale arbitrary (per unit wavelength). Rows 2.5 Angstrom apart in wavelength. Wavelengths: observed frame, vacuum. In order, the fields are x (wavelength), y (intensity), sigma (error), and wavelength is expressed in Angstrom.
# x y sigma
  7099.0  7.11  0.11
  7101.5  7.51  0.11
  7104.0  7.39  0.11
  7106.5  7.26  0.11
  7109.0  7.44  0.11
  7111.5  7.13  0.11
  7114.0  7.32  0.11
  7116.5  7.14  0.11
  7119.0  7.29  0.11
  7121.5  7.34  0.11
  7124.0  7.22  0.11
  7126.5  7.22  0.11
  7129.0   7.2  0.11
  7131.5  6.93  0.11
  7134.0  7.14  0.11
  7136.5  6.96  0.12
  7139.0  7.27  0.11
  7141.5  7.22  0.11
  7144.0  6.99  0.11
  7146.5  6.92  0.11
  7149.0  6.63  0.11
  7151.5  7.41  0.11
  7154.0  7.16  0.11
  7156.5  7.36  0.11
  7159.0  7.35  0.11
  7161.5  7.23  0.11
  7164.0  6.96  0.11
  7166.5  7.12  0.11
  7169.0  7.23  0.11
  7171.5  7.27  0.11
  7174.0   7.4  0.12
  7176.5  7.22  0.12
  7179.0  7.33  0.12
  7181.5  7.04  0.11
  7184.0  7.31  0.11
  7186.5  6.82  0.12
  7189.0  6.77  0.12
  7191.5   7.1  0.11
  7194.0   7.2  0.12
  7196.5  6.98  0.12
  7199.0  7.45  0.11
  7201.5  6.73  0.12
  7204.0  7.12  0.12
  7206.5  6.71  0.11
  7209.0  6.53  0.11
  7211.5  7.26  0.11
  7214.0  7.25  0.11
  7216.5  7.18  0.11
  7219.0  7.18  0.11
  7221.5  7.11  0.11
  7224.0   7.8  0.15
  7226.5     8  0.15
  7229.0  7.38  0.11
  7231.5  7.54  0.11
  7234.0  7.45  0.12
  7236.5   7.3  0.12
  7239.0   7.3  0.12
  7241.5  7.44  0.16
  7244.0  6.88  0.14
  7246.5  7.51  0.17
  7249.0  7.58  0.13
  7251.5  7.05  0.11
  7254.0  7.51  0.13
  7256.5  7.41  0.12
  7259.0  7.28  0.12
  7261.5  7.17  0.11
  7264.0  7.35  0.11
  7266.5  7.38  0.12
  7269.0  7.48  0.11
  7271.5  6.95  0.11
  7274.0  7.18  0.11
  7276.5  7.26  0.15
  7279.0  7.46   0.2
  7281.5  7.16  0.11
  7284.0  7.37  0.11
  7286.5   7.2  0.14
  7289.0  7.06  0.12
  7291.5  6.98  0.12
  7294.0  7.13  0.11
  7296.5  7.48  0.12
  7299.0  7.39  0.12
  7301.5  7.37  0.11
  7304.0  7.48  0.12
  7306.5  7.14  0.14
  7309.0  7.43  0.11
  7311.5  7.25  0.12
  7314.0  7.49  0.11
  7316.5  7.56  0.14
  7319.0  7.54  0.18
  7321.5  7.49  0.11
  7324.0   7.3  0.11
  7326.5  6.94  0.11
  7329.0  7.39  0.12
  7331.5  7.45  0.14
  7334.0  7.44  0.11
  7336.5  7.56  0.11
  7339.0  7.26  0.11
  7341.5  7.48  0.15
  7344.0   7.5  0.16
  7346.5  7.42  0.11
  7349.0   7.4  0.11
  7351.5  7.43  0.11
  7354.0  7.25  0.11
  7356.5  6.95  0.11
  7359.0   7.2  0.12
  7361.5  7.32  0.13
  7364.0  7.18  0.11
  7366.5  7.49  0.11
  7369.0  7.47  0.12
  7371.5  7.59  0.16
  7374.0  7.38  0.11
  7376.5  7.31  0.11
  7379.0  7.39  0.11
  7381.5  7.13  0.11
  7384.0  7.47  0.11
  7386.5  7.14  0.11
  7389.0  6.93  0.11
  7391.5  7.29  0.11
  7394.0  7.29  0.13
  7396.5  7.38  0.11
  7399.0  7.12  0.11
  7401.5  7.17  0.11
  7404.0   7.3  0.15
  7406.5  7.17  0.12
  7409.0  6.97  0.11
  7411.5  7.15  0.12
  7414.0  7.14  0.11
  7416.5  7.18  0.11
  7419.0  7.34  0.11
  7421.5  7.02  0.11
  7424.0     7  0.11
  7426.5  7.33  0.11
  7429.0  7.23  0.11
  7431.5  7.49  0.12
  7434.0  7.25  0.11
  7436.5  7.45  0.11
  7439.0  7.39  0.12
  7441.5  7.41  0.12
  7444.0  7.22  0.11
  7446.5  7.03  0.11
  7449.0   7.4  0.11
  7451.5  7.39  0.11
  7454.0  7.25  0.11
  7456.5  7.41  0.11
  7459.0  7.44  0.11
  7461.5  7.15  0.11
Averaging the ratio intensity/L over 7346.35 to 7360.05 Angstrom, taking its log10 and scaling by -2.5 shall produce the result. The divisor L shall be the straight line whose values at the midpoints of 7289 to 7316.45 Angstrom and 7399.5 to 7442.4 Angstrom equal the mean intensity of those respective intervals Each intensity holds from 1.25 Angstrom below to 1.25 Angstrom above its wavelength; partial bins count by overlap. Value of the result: 0.002 mag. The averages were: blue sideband 7.31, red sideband 7.23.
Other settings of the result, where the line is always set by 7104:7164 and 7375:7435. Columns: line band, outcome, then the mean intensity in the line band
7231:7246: -0.018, 7.32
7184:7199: 0.022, 7.04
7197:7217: 0.026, 7.02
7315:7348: -0.030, 7.41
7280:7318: -0.015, 7.3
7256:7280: -0.013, 7.29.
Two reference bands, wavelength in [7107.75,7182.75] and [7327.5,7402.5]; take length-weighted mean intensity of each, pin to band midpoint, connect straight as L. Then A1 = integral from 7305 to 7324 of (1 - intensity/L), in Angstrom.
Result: -0.30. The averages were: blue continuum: 7.18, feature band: 7.41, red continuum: 7.33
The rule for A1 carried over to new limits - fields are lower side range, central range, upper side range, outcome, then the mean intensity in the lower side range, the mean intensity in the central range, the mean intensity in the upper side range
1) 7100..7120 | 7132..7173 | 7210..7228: 1.1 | 7.31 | 7.14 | 7.38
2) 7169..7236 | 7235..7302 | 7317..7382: -0.1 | 7.2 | 7.28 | 7.36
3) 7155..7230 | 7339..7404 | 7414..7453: -0.5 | 7.18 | 7.31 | 7.27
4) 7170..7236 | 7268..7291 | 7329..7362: 0.2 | 7.2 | 7.22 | 7.36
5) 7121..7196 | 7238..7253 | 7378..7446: -0.3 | 7.14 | 7.3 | 7.23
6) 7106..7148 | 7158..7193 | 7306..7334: 0.3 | 7.17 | 7.15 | 7.37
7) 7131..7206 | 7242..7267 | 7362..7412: -0.5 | 7.12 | 7.31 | 7.27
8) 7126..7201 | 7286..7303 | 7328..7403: 0.1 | 7.13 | 7.24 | 7.33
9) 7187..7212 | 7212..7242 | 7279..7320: -1.4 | 6.97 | 7.41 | 7.32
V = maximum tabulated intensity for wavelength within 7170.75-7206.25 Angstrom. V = 7.45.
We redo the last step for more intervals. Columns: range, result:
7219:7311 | 8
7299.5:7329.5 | 7.56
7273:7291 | 7.46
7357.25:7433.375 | 7.59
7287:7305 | 7.48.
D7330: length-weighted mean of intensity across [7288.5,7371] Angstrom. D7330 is 7.34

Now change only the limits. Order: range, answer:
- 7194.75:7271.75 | 7.27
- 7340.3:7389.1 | 7.33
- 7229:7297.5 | 7.29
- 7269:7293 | 7.2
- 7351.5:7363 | 7.21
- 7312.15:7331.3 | 7.39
